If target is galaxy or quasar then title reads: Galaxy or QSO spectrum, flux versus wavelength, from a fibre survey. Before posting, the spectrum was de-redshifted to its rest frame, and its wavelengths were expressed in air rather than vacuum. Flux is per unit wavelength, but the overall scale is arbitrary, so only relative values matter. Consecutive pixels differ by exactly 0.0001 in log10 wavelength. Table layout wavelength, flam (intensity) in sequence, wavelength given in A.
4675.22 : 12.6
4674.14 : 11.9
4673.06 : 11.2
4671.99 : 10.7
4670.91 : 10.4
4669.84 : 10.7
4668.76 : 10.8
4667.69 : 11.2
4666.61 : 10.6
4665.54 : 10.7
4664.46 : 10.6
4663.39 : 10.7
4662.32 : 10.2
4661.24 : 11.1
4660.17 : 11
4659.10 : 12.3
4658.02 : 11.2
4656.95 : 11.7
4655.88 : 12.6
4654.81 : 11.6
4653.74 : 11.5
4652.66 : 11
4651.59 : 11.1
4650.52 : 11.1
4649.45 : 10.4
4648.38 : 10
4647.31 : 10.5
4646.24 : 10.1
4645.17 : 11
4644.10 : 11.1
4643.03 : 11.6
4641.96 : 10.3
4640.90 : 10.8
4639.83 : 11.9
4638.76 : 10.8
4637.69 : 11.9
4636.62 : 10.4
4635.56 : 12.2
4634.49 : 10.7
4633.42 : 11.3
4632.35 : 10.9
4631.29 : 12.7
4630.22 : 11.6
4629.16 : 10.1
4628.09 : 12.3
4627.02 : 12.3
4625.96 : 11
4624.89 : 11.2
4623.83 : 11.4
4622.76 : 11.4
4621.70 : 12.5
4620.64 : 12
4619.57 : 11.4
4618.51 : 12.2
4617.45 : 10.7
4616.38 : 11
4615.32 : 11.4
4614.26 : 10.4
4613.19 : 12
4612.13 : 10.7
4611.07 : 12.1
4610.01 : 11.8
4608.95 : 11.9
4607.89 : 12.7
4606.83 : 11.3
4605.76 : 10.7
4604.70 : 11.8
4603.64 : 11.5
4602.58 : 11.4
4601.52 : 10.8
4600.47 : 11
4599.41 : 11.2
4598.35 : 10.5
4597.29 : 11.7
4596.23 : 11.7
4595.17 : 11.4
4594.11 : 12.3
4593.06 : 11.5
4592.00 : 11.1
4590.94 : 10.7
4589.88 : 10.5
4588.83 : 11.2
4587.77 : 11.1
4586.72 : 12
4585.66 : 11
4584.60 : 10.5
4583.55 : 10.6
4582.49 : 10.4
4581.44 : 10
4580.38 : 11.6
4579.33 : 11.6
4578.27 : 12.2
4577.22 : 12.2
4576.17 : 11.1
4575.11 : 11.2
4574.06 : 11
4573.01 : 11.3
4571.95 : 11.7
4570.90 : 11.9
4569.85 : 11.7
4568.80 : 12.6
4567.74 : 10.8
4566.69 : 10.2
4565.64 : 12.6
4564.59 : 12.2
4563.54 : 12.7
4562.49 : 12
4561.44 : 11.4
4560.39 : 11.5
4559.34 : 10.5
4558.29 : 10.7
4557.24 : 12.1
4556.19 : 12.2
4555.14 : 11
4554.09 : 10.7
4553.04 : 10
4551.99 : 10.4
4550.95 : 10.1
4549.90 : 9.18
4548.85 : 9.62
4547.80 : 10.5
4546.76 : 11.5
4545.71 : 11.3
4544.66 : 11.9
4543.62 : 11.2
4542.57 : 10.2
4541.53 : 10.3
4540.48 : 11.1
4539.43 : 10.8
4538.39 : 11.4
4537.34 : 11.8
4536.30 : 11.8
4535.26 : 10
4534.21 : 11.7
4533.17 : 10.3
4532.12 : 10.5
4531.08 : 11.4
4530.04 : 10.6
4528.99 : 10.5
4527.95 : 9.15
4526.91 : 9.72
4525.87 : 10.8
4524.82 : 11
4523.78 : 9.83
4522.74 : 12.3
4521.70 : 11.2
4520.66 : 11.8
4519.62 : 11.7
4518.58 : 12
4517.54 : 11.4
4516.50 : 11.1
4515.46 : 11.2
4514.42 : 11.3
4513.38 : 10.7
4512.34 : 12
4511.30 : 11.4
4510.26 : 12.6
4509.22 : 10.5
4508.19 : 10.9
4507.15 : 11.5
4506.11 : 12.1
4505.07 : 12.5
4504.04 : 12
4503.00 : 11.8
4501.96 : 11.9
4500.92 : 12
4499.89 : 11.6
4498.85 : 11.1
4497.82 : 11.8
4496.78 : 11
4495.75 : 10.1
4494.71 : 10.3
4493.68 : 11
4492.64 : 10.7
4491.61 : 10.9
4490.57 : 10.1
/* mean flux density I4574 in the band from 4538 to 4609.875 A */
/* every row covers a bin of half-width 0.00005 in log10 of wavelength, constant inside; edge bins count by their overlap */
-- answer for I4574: 11.2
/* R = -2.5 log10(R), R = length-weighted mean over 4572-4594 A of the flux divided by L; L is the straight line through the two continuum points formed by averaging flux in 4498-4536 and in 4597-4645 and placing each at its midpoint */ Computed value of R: 0.02 mag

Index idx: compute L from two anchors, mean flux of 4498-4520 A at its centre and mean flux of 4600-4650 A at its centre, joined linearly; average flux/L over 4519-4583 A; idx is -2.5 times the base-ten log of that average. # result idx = 0.04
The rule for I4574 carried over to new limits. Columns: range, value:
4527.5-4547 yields 10.9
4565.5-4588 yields 11.3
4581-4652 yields 11.2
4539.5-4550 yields 10.7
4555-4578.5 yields 11.6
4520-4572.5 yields 11.1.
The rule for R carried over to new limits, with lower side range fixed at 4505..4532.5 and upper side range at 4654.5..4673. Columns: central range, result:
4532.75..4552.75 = 0.03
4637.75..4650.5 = 0.02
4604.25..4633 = -0.04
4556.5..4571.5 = -0.05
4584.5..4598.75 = -0.01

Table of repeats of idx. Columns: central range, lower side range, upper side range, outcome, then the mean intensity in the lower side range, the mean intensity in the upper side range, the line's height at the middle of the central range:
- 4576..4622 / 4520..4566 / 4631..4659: -0.03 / 11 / 11.2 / 11.1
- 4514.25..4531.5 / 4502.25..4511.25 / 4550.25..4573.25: 0.06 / 11.7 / 11.4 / 11.6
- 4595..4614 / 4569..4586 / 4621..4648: -0.02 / 11.3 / 11.3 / 11.3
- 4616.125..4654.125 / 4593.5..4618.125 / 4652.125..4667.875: 0.01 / 11.4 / 11.2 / 11.3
